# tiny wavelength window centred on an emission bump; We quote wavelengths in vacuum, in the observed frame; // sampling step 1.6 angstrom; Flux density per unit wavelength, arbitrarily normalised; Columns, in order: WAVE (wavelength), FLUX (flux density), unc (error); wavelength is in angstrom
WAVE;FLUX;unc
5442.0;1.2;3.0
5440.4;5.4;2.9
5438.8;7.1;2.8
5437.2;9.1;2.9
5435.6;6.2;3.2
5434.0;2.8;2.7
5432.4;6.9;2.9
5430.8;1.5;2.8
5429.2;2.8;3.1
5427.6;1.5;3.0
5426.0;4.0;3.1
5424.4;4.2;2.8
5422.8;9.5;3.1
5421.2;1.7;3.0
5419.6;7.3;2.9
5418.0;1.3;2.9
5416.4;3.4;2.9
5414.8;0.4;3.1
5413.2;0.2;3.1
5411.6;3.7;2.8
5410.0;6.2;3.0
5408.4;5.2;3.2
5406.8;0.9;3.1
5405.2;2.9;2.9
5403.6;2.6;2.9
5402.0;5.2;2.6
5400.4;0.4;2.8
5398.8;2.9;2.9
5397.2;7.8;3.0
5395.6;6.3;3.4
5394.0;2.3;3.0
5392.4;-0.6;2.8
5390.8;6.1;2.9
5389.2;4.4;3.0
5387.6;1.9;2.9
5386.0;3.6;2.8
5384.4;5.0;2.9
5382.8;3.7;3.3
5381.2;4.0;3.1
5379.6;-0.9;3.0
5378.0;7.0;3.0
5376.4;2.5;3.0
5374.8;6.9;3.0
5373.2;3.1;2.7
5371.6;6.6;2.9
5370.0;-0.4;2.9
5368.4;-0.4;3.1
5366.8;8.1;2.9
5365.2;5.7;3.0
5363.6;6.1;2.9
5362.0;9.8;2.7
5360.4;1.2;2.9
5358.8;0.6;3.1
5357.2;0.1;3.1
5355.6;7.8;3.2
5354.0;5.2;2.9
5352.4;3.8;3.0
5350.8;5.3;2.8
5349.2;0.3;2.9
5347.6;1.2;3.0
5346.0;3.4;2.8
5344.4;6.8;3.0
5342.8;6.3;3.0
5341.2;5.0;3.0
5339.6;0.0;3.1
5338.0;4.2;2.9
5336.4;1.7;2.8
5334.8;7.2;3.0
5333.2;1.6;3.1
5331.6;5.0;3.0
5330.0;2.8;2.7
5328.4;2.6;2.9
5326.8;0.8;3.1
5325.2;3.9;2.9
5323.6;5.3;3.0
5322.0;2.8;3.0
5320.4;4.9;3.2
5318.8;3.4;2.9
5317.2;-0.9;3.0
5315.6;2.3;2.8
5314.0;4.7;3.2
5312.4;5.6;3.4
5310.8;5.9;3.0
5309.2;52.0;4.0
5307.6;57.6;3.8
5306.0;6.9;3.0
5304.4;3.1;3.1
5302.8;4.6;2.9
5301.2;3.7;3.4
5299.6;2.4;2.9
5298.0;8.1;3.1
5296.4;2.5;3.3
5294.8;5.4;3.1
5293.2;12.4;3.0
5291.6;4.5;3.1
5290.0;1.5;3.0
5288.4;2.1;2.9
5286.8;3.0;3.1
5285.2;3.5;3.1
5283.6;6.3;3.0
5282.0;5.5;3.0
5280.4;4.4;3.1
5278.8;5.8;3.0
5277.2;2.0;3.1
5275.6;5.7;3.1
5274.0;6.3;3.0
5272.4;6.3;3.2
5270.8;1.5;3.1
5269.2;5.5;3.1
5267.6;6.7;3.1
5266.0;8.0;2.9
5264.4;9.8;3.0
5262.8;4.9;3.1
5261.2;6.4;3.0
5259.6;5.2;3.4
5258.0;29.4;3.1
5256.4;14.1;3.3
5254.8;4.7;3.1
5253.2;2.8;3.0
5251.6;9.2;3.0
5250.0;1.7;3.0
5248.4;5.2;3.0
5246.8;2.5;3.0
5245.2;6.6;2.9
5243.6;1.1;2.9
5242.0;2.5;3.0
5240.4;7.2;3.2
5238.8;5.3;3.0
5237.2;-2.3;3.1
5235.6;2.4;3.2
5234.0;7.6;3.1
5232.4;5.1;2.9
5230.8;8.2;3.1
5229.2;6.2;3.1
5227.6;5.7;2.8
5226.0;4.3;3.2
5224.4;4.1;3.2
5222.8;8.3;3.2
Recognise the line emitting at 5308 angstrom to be [O III]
